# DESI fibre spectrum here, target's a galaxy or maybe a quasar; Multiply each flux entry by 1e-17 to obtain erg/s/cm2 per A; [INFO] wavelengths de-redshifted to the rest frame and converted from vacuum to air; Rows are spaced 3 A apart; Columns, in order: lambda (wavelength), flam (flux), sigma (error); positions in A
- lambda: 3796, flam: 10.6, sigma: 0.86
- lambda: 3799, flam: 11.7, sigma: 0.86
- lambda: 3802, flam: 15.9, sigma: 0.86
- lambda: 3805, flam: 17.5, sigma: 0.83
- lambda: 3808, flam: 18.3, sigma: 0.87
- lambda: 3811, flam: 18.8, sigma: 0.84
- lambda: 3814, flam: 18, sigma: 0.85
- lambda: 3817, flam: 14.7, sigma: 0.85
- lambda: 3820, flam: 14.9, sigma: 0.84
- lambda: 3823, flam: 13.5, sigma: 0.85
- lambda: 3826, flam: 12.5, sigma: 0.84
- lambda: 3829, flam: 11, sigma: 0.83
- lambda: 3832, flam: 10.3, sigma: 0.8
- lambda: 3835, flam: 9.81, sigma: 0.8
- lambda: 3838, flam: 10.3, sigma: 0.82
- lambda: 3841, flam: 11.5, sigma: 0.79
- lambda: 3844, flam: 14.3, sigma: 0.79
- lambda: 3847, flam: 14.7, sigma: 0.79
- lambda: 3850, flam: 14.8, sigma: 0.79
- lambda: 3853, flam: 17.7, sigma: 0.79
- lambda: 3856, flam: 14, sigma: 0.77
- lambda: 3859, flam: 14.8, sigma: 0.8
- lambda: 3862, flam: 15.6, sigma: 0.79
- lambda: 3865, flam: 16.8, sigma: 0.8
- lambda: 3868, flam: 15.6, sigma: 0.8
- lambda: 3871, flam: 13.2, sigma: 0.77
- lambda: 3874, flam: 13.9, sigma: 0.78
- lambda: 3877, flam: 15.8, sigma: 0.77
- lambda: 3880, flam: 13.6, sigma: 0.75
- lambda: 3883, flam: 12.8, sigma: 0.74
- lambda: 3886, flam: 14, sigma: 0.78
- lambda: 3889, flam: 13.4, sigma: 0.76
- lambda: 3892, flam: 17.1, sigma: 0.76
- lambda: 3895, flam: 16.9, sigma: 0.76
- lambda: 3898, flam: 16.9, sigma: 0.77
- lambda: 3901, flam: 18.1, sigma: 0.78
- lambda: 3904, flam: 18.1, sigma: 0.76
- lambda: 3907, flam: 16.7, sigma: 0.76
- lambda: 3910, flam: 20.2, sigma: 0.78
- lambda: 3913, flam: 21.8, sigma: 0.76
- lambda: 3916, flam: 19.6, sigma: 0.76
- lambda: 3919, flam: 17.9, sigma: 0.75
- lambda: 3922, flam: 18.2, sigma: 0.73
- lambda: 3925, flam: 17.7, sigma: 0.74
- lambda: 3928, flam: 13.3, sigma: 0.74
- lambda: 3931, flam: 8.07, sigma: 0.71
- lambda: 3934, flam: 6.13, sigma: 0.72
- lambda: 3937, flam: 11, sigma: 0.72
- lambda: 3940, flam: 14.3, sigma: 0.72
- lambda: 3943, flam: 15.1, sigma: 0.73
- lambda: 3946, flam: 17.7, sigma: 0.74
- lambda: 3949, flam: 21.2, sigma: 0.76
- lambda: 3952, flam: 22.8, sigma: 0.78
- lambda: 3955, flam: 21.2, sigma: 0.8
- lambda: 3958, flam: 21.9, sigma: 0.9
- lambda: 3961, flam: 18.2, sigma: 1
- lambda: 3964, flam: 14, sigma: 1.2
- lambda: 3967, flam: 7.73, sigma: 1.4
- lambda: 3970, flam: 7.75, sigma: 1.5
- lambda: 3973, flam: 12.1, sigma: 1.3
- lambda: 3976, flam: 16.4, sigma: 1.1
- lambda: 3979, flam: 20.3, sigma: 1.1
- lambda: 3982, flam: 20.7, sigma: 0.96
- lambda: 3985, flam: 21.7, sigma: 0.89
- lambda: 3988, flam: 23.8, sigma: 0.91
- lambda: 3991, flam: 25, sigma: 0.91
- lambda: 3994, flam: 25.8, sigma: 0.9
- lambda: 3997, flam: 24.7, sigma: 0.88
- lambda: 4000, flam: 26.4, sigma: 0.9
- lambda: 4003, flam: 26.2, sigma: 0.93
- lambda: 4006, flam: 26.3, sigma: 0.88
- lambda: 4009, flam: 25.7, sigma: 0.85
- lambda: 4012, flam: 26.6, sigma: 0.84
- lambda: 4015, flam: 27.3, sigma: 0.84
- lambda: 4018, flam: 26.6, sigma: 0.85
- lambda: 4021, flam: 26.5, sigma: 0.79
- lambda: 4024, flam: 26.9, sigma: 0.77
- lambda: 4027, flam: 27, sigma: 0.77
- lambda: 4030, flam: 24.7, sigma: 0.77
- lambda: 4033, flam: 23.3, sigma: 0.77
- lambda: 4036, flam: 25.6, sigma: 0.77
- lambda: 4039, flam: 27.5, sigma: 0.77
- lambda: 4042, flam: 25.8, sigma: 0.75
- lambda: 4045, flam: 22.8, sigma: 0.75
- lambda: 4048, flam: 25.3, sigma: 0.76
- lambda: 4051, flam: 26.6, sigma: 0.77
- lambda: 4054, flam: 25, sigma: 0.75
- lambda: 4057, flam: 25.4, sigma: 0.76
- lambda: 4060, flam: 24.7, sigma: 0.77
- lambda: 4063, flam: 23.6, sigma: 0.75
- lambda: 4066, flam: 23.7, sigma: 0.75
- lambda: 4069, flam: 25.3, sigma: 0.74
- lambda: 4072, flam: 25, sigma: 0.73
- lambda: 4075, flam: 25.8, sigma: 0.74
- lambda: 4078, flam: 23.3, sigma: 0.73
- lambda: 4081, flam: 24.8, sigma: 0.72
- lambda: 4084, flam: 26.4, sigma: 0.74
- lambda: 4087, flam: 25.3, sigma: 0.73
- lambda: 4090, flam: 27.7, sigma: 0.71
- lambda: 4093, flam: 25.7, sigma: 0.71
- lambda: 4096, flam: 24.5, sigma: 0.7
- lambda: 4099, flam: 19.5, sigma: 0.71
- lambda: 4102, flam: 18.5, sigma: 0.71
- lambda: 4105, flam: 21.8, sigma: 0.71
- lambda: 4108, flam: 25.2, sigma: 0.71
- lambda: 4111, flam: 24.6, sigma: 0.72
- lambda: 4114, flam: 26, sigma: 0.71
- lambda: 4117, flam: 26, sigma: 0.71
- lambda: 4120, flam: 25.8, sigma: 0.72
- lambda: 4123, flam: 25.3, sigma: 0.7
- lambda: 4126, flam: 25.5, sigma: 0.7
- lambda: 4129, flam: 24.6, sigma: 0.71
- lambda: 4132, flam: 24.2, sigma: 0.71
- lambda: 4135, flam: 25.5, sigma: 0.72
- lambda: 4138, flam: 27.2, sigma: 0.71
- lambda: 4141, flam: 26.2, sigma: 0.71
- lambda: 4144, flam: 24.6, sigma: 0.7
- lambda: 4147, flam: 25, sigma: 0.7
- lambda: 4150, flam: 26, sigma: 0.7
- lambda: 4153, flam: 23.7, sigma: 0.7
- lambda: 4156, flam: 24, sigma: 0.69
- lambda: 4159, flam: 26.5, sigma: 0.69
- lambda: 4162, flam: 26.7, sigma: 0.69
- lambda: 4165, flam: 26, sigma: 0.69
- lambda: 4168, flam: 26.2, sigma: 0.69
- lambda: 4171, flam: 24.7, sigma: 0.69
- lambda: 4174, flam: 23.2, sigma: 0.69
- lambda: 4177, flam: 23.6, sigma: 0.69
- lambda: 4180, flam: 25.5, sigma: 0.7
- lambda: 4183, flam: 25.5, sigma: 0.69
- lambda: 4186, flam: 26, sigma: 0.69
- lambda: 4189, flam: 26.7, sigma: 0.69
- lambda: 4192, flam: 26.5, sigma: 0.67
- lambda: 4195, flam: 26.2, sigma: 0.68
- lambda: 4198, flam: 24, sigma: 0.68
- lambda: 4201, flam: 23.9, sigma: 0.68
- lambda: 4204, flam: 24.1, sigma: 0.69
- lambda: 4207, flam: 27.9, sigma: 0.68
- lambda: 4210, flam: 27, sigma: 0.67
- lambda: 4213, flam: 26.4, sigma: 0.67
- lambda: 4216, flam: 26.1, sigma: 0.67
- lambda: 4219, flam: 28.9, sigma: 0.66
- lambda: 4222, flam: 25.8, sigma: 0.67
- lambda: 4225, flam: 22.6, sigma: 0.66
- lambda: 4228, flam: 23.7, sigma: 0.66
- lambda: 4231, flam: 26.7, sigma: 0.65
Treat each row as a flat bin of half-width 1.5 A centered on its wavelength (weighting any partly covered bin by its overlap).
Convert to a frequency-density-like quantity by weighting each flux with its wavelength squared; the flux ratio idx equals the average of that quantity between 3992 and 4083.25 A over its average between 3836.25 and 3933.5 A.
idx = 1.78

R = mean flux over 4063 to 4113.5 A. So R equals 24.2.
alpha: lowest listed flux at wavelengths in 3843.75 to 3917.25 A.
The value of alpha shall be 12.8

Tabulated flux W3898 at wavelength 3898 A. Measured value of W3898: 16.9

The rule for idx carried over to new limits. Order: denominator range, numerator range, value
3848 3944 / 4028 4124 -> 1.76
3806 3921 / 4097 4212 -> 1.88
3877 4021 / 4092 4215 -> 1.49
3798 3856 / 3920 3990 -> 1.22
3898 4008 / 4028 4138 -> 1.44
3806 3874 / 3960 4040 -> 1.70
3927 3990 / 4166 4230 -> 1.78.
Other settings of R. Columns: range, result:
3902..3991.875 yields 17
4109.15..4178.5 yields 25.3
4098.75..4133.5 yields 24.1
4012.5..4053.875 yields 25.8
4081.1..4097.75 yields 25.7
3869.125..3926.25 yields 16.6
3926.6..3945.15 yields 11.5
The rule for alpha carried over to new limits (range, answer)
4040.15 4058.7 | 22.8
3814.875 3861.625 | 9.81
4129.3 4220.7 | 23.2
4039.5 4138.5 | 18.5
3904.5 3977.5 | 6.13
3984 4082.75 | 21.7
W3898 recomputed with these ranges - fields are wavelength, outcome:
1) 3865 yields 16.8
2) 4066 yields 23.7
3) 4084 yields 26.4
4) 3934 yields 6.13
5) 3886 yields 14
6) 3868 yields 15.6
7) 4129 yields 24.6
